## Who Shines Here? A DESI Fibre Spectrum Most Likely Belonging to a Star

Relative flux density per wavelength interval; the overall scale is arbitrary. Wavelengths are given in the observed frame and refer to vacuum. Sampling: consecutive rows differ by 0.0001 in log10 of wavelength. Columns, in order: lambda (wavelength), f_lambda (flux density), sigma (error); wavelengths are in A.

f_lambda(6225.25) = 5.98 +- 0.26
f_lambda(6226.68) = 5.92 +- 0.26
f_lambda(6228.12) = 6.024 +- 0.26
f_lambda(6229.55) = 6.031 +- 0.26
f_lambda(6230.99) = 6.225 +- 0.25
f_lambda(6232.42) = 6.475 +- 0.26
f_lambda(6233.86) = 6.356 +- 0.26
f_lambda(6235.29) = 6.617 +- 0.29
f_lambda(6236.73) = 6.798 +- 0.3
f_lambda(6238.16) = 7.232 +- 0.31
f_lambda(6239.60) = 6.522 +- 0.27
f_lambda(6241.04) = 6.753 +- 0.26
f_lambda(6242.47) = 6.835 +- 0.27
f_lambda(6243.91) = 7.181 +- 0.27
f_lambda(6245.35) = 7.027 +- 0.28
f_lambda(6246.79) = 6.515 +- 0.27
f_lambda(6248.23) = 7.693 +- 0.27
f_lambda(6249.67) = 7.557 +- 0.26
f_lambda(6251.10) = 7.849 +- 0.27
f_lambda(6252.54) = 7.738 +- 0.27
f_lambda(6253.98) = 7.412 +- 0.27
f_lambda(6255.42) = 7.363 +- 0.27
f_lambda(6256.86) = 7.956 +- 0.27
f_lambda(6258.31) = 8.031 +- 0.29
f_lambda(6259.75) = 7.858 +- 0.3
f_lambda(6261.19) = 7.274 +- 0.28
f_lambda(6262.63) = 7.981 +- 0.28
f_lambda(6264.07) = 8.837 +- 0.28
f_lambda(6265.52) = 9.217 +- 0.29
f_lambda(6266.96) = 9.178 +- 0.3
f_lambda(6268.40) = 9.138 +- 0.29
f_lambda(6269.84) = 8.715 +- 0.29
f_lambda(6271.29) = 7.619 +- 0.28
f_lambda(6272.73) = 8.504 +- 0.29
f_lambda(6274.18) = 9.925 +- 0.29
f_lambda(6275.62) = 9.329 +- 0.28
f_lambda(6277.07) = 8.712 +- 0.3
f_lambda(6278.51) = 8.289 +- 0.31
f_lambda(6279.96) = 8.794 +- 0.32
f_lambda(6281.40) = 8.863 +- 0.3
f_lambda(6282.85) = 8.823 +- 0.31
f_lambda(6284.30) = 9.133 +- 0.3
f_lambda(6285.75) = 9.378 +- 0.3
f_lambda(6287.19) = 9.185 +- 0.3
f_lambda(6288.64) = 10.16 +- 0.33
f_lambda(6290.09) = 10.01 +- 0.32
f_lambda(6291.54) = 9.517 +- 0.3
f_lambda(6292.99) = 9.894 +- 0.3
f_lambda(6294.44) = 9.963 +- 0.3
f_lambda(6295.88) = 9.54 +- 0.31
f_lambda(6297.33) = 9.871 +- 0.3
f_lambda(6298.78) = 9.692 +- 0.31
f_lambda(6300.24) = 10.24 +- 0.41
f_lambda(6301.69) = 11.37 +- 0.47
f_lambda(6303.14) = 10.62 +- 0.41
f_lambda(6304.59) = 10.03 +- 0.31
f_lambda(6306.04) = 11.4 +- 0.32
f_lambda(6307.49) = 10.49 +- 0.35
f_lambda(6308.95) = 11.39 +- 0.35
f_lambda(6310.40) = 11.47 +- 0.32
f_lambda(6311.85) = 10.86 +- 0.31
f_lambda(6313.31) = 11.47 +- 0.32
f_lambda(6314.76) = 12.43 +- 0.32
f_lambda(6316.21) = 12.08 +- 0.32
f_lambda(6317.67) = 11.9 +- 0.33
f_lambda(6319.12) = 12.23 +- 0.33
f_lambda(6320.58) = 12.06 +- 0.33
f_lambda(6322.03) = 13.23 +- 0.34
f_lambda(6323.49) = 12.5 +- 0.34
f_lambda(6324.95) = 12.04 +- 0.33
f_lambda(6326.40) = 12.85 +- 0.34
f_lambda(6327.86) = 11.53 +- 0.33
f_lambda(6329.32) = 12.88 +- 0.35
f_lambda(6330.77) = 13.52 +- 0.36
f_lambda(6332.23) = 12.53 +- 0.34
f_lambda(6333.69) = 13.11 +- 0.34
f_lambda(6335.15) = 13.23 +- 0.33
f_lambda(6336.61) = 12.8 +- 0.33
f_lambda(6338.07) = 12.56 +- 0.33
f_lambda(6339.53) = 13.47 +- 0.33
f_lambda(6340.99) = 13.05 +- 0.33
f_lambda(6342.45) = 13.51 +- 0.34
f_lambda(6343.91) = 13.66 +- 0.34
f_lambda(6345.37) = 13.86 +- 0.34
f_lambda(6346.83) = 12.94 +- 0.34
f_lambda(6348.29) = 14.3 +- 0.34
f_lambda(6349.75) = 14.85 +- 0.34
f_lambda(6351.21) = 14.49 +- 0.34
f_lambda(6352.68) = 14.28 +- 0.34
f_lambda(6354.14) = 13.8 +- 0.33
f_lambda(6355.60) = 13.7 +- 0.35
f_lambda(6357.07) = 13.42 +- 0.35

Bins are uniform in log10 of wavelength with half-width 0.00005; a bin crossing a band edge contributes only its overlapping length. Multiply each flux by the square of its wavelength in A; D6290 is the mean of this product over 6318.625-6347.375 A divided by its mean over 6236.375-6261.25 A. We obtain 1.81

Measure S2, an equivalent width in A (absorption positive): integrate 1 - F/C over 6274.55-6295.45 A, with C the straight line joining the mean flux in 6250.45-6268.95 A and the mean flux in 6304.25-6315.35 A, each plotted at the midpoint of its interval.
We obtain 0.8 A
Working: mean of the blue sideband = 8.13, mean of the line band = 9.31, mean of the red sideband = 11.2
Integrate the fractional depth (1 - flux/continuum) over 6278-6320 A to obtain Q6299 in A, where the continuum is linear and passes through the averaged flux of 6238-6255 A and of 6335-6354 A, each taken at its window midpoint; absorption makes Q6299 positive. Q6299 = 1.3 A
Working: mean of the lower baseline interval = 7.2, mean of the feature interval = 10.3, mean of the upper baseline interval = 13.6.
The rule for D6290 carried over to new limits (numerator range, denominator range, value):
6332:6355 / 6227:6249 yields 2.10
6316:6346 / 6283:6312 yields 1.27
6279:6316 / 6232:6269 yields 1.38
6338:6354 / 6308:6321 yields 1.19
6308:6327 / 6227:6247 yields 1.87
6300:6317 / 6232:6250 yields 1.66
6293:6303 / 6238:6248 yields 1.50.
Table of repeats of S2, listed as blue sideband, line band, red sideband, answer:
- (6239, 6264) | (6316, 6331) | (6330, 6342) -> -0.25 A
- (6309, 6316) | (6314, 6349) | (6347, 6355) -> 0.13 A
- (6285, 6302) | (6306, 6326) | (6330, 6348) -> -0.58 A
